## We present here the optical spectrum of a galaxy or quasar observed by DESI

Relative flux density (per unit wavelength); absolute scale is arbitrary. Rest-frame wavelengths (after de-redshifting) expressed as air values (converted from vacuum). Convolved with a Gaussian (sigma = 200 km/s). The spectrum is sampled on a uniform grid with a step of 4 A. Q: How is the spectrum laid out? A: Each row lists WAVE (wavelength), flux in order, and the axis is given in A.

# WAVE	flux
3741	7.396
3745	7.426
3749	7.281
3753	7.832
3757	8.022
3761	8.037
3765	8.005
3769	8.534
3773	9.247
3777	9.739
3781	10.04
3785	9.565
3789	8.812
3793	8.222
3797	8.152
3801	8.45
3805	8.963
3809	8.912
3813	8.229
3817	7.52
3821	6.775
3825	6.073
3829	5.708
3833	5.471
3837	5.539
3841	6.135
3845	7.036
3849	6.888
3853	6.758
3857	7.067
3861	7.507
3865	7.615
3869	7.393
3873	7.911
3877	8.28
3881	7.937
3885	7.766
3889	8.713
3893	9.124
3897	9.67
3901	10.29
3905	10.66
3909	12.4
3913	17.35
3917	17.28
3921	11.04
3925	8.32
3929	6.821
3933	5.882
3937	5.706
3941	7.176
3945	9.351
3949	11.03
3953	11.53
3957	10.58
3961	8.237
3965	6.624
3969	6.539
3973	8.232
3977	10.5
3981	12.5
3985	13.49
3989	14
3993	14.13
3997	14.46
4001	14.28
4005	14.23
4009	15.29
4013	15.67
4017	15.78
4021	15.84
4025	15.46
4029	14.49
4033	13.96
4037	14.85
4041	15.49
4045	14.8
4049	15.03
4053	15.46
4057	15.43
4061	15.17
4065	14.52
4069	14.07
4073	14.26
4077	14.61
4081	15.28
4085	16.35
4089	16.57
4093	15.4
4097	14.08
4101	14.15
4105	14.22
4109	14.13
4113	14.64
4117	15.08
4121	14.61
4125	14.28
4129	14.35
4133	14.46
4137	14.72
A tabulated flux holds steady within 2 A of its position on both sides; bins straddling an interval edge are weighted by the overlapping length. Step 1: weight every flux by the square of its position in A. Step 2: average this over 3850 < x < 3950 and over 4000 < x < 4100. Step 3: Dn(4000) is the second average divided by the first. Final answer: 1.78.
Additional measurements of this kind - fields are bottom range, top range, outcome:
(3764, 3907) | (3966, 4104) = 1.96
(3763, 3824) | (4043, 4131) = 2.01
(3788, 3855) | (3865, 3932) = 1.43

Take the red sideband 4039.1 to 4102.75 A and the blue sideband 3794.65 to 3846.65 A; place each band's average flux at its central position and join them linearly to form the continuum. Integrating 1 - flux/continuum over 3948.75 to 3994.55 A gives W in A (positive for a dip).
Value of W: 5.33 A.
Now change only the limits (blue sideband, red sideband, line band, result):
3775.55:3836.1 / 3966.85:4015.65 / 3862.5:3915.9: 2.6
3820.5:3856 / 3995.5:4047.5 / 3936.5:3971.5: 9.2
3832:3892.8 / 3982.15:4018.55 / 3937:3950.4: 3.5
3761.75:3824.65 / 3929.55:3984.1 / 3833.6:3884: 8.8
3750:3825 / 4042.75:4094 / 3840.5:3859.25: 5.8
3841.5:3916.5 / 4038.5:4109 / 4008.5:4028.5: -3.4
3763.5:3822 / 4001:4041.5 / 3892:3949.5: 9.6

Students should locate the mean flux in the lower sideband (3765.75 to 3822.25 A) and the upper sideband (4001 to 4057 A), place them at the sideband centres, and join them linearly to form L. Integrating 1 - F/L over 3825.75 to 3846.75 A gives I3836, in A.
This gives 8.2 A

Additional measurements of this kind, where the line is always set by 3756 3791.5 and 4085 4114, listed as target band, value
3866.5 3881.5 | 4.0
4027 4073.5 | -2.9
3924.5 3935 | 4.4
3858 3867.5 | 2.7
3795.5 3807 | 1.1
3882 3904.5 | 3.9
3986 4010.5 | -2.5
